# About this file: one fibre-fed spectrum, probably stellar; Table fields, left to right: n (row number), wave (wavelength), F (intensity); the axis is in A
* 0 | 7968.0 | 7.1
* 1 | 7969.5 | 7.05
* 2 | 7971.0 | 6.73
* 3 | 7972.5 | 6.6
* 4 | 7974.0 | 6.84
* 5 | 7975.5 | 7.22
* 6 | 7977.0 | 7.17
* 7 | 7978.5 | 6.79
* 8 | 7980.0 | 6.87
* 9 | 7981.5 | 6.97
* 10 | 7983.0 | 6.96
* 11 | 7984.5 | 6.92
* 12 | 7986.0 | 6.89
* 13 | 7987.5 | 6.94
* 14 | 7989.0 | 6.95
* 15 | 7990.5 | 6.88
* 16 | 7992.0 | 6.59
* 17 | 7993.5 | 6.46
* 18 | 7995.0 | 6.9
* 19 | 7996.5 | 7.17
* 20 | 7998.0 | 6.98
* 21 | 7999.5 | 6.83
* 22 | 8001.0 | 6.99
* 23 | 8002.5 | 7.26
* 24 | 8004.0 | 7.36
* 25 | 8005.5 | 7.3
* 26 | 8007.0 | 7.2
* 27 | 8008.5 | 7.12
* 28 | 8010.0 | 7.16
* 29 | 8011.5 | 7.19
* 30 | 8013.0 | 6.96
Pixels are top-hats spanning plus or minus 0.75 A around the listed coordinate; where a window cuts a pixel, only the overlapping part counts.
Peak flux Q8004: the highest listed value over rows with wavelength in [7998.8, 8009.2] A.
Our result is 7.36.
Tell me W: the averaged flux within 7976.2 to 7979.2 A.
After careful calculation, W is 6.99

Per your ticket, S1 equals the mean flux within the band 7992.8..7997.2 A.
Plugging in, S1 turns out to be 6.84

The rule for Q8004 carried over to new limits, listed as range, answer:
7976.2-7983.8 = 7.17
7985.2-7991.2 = 6.95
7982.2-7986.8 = 6.96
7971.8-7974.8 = 6.84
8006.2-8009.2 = 7.2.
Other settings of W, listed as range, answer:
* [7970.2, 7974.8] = 6.73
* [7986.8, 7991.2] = 6.92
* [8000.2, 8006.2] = 7.22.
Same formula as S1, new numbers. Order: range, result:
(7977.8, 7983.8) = 6.9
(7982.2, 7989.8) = 6.93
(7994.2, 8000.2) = 6.97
